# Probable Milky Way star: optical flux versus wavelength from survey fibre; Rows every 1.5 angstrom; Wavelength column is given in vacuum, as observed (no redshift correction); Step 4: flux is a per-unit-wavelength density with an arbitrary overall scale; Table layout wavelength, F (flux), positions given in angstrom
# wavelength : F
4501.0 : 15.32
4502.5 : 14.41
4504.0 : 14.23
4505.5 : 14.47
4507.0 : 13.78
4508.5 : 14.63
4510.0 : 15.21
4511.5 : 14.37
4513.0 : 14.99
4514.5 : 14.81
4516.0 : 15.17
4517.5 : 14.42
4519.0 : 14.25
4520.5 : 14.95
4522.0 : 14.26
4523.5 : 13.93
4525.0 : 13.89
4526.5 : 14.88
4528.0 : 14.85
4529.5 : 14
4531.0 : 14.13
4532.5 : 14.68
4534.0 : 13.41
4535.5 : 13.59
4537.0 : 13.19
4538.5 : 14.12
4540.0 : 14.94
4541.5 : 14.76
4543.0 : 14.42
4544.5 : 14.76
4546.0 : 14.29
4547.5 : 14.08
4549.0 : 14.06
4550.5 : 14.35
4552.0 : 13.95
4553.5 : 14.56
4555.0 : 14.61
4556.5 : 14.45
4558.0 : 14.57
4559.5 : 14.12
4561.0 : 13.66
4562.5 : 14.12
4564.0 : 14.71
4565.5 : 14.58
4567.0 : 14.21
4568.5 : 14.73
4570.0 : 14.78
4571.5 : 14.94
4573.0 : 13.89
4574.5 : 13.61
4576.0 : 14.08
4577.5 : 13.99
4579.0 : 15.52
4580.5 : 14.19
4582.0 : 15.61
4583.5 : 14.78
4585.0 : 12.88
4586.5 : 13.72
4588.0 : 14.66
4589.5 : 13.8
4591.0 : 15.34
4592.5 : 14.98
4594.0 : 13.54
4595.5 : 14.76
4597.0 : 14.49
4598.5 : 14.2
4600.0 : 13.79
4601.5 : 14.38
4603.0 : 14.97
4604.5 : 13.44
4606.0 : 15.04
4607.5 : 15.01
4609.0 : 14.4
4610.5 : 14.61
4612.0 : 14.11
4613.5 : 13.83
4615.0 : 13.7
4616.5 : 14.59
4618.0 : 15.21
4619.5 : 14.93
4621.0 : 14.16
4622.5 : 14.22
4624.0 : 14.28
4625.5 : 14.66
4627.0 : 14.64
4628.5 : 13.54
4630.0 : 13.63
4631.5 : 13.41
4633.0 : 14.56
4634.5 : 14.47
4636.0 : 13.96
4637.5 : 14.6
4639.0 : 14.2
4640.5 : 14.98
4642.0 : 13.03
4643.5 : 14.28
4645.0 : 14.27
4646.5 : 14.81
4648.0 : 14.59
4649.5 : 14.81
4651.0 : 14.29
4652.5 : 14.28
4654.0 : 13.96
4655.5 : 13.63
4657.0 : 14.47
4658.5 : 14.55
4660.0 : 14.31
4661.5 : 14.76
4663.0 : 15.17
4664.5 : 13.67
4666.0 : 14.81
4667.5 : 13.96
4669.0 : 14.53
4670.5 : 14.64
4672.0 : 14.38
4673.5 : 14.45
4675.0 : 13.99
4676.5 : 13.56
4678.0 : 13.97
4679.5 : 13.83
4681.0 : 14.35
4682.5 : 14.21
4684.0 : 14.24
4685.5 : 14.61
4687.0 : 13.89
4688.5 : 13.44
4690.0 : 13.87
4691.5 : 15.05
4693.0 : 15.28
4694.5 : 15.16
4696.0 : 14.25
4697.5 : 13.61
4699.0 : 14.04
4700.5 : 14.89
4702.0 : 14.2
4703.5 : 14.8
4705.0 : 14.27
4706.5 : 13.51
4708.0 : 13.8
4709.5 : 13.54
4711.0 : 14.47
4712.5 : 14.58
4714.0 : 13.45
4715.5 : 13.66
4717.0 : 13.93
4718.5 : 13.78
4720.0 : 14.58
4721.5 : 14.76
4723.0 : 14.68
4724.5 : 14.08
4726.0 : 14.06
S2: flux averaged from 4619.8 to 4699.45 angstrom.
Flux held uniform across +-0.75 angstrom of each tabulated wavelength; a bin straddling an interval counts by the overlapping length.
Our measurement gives 14.3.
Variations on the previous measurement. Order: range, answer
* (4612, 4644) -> 14.2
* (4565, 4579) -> 14.4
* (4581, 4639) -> 14.3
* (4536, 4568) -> 14.3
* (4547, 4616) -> 14.3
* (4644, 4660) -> 14.4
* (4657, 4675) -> 14.5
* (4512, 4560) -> 14.4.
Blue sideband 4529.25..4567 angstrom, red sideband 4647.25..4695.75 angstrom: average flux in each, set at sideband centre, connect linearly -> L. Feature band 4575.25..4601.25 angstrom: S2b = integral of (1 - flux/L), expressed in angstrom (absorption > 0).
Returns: -0.2 angstrom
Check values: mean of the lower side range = 14.2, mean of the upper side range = 14.3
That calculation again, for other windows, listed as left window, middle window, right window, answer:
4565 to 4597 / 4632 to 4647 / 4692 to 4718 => 0.0 angstrom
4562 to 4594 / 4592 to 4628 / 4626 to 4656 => -0.2 angstrom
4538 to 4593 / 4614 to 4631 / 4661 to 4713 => 0.0 angstrom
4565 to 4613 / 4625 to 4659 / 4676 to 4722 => 0.1 angstrom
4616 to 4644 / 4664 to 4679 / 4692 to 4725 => 0.1 angstrom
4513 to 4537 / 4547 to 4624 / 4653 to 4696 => -0.3 angstrom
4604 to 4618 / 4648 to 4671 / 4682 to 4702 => -0.1 angstrom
